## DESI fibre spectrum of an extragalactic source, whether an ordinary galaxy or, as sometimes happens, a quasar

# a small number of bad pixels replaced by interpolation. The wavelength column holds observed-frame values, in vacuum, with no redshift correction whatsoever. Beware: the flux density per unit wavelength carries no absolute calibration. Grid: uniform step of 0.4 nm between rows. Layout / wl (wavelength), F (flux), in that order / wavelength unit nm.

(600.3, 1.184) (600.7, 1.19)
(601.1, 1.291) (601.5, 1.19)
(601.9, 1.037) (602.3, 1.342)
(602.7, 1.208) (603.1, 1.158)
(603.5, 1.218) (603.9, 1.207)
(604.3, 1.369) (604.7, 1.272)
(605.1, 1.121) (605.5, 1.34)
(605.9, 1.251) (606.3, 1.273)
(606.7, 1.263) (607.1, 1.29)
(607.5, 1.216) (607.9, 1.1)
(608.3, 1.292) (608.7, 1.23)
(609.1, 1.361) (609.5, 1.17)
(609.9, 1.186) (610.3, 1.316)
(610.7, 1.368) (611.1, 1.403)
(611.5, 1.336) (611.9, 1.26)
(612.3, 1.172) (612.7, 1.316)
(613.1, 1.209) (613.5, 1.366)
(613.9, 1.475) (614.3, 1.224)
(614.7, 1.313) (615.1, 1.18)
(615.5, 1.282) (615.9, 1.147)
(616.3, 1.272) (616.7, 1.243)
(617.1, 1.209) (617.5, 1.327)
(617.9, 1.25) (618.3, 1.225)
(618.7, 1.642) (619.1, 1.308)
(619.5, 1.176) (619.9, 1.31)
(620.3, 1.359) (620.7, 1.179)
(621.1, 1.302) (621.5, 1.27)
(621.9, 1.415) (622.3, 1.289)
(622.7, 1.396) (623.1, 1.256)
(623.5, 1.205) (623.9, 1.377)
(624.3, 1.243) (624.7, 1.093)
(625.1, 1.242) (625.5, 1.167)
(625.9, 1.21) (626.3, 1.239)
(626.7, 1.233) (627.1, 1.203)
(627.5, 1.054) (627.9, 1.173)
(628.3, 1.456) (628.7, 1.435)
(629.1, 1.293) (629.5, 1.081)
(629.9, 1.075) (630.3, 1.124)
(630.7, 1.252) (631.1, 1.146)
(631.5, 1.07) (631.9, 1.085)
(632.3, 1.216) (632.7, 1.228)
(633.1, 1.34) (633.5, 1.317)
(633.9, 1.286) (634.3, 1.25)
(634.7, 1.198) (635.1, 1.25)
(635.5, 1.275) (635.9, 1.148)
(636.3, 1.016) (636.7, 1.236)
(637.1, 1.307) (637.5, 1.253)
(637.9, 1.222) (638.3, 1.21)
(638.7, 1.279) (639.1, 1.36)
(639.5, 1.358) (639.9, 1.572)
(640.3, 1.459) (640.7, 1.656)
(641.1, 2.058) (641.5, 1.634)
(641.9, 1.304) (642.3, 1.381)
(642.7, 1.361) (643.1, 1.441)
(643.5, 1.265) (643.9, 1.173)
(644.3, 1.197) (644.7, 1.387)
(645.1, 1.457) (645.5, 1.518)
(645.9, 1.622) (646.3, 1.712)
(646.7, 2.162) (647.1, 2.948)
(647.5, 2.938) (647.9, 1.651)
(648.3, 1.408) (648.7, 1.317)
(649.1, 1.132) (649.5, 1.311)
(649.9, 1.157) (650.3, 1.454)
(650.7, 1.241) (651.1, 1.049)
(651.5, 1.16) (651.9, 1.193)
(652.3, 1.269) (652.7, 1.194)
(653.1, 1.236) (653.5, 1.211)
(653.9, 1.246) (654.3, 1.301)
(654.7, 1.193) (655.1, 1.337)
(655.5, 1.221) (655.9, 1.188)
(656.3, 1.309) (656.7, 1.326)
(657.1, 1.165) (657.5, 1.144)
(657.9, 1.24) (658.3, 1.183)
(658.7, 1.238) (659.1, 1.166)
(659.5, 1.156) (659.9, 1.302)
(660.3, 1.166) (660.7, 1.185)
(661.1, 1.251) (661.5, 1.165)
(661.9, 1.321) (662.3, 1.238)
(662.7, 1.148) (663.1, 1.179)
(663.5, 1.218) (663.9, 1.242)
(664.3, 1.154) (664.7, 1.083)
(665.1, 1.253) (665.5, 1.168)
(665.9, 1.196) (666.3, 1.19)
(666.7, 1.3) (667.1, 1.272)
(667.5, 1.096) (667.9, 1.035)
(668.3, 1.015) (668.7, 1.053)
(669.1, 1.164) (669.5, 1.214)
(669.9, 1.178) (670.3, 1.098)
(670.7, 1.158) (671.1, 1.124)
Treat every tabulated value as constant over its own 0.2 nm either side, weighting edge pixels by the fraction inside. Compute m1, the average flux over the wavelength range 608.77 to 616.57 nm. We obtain 1.28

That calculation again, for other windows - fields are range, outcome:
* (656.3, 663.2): 1.21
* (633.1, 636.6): 1.23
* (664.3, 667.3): 1.21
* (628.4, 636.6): 1.21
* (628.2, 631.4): 1.22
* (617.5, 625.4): 1.29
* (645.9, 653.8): 1.51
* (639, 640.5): 1.44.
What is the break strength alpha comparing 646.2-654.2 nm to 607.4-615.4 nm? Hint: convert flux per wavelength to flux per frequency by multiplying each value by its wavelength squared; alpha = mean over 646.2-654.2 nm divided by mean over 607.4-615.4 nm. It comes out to 1.32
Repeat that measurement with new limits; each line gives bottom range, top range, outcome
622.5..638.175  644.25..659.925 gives 1.22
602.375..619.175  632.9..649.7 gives 1.27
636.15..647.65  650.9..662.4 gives 0.83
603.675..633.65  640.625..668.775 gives 1.19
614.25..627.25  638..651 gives 1.30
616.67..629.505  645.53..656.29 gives 1.25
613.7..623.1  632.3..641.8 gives 1.10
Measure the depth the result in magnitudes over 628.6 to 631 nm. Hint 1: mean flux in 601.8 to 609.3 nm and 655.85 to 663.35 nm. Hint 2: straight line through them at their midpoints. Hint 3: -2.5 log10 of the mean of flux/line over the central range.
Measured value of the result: 0.03 mag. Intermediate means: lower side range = 1.24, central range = 1.2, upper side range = 1.21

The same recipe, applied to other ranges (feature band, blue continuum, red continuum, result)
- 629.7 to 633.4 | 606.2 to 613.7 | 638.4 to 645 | 0.17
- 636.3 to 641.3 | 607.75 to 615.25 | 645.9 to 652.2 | 0.08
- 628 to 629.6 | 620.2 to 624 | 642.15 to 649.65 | 0.05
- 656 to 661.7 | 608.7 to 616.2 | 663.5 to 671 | -0.03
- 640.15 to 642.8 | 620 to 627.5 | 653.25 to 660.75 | -0.25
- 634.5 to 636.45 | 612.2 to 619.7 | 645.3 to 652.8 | 0.22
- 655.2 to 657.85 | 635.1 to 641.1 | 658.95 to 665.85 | 0.00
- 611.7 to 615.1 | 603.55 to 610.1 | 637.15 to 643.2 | 0.00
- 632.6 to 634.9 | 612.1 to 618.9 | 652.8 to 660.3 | -0.01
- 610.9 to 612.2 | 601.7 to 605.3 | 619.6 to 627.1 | -0.07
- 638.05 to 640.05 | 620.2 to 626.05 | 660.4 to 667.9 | -0.09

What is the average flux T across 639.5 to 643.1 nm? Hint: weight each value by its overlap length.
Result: 1.54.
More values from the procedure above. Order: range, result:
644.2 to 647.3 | 1.77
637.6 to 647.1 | 1.5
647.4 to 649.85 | 1.54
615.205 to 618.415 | 1.24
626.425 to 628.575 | 1.23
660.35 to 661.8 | 1.21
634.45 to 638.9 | 1.22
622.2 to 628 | 1.23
